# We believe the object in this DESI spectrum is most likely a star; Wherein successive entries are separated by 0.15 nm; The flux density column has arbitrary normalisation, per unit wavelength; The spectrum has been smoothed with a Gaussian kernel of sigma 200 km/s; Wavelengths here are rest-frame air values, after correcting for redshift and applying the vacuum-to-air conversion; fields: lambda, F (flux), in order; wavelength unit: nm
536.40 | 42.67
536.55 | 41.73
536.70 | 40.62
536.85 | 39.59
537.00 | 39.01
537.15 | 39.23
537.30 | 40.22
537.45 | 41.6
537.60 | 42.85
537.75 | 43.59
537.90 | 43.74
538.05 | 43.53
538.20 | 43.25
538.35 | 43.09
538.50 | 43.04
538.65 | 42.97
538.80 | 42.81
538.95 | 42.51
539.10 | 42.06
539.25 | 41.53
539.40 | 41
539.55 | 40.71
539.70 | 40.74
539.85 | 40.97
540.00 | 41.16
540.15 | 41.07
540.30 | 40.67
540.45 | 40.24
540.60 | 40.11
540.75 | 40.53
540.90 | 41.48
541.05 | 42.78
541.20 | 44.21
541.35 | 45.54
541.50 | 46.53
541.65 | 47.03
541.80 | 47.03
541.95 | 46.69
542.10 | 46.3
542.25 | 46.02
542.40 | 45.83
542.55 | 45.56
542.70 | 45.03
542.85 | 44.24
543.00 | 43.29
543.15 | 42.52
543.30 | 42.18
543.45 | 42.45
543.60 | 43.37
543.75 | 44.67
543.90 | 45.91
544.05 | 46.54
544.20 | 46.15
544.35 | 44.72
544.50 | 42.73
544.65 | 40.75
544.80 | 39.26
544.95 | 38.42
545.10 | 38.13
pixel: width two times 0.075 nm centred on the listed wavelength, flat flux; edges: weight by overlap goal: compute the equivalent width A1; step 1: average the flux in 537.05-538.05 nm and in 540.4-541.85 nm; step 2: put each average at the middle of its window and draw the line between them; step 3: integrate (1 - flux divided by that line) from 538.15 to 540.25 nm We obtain 0.04 nm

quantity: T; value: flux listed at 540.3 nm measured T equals 40.67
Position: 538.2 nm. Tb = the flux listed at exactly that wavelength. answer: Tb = 43.25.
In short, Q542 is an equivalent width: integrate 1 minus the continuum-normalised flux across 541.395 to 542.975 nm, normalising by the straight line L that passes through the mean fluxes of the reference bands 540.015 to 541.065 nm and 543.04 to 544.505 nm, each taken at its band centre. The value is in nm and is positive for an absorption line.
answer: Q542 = -0.13 nm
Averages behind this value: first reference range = 40.9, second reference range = 44.2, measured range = 45.9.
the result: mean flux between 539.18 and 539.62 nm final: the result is 41.1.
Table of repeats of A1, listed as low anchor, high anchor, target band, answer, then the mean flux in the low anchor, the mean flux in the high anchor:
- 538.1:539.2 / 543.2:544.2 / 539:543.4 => 0.04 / 42.8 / 44.3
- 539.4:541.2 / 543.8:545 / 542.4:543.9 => -0.05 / 41.1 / 43.2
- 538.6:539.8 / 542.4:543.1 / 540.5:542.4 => -0.04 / 41.7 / 44.6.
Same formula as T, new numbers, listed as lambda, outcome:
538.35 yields 43.09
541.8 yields 47.03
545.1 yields 38.13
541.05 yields 42.78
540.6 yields 40.11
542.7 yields 45.03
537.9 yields 43.74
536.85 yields 39.59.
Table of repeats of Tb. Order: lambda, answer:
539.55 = 40.71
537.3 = 40.22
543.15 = 42.52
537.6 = 42.85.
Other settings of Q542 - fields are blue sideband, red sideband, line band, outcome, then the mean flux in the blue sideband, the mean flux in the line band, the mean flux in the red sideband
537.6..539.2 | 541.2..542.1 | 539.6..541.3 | 0.14 nm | 43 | 41.3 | 46.3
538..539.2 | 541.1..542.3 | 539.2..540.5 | 0.10 nm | 42.9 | 40.9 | 46.1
